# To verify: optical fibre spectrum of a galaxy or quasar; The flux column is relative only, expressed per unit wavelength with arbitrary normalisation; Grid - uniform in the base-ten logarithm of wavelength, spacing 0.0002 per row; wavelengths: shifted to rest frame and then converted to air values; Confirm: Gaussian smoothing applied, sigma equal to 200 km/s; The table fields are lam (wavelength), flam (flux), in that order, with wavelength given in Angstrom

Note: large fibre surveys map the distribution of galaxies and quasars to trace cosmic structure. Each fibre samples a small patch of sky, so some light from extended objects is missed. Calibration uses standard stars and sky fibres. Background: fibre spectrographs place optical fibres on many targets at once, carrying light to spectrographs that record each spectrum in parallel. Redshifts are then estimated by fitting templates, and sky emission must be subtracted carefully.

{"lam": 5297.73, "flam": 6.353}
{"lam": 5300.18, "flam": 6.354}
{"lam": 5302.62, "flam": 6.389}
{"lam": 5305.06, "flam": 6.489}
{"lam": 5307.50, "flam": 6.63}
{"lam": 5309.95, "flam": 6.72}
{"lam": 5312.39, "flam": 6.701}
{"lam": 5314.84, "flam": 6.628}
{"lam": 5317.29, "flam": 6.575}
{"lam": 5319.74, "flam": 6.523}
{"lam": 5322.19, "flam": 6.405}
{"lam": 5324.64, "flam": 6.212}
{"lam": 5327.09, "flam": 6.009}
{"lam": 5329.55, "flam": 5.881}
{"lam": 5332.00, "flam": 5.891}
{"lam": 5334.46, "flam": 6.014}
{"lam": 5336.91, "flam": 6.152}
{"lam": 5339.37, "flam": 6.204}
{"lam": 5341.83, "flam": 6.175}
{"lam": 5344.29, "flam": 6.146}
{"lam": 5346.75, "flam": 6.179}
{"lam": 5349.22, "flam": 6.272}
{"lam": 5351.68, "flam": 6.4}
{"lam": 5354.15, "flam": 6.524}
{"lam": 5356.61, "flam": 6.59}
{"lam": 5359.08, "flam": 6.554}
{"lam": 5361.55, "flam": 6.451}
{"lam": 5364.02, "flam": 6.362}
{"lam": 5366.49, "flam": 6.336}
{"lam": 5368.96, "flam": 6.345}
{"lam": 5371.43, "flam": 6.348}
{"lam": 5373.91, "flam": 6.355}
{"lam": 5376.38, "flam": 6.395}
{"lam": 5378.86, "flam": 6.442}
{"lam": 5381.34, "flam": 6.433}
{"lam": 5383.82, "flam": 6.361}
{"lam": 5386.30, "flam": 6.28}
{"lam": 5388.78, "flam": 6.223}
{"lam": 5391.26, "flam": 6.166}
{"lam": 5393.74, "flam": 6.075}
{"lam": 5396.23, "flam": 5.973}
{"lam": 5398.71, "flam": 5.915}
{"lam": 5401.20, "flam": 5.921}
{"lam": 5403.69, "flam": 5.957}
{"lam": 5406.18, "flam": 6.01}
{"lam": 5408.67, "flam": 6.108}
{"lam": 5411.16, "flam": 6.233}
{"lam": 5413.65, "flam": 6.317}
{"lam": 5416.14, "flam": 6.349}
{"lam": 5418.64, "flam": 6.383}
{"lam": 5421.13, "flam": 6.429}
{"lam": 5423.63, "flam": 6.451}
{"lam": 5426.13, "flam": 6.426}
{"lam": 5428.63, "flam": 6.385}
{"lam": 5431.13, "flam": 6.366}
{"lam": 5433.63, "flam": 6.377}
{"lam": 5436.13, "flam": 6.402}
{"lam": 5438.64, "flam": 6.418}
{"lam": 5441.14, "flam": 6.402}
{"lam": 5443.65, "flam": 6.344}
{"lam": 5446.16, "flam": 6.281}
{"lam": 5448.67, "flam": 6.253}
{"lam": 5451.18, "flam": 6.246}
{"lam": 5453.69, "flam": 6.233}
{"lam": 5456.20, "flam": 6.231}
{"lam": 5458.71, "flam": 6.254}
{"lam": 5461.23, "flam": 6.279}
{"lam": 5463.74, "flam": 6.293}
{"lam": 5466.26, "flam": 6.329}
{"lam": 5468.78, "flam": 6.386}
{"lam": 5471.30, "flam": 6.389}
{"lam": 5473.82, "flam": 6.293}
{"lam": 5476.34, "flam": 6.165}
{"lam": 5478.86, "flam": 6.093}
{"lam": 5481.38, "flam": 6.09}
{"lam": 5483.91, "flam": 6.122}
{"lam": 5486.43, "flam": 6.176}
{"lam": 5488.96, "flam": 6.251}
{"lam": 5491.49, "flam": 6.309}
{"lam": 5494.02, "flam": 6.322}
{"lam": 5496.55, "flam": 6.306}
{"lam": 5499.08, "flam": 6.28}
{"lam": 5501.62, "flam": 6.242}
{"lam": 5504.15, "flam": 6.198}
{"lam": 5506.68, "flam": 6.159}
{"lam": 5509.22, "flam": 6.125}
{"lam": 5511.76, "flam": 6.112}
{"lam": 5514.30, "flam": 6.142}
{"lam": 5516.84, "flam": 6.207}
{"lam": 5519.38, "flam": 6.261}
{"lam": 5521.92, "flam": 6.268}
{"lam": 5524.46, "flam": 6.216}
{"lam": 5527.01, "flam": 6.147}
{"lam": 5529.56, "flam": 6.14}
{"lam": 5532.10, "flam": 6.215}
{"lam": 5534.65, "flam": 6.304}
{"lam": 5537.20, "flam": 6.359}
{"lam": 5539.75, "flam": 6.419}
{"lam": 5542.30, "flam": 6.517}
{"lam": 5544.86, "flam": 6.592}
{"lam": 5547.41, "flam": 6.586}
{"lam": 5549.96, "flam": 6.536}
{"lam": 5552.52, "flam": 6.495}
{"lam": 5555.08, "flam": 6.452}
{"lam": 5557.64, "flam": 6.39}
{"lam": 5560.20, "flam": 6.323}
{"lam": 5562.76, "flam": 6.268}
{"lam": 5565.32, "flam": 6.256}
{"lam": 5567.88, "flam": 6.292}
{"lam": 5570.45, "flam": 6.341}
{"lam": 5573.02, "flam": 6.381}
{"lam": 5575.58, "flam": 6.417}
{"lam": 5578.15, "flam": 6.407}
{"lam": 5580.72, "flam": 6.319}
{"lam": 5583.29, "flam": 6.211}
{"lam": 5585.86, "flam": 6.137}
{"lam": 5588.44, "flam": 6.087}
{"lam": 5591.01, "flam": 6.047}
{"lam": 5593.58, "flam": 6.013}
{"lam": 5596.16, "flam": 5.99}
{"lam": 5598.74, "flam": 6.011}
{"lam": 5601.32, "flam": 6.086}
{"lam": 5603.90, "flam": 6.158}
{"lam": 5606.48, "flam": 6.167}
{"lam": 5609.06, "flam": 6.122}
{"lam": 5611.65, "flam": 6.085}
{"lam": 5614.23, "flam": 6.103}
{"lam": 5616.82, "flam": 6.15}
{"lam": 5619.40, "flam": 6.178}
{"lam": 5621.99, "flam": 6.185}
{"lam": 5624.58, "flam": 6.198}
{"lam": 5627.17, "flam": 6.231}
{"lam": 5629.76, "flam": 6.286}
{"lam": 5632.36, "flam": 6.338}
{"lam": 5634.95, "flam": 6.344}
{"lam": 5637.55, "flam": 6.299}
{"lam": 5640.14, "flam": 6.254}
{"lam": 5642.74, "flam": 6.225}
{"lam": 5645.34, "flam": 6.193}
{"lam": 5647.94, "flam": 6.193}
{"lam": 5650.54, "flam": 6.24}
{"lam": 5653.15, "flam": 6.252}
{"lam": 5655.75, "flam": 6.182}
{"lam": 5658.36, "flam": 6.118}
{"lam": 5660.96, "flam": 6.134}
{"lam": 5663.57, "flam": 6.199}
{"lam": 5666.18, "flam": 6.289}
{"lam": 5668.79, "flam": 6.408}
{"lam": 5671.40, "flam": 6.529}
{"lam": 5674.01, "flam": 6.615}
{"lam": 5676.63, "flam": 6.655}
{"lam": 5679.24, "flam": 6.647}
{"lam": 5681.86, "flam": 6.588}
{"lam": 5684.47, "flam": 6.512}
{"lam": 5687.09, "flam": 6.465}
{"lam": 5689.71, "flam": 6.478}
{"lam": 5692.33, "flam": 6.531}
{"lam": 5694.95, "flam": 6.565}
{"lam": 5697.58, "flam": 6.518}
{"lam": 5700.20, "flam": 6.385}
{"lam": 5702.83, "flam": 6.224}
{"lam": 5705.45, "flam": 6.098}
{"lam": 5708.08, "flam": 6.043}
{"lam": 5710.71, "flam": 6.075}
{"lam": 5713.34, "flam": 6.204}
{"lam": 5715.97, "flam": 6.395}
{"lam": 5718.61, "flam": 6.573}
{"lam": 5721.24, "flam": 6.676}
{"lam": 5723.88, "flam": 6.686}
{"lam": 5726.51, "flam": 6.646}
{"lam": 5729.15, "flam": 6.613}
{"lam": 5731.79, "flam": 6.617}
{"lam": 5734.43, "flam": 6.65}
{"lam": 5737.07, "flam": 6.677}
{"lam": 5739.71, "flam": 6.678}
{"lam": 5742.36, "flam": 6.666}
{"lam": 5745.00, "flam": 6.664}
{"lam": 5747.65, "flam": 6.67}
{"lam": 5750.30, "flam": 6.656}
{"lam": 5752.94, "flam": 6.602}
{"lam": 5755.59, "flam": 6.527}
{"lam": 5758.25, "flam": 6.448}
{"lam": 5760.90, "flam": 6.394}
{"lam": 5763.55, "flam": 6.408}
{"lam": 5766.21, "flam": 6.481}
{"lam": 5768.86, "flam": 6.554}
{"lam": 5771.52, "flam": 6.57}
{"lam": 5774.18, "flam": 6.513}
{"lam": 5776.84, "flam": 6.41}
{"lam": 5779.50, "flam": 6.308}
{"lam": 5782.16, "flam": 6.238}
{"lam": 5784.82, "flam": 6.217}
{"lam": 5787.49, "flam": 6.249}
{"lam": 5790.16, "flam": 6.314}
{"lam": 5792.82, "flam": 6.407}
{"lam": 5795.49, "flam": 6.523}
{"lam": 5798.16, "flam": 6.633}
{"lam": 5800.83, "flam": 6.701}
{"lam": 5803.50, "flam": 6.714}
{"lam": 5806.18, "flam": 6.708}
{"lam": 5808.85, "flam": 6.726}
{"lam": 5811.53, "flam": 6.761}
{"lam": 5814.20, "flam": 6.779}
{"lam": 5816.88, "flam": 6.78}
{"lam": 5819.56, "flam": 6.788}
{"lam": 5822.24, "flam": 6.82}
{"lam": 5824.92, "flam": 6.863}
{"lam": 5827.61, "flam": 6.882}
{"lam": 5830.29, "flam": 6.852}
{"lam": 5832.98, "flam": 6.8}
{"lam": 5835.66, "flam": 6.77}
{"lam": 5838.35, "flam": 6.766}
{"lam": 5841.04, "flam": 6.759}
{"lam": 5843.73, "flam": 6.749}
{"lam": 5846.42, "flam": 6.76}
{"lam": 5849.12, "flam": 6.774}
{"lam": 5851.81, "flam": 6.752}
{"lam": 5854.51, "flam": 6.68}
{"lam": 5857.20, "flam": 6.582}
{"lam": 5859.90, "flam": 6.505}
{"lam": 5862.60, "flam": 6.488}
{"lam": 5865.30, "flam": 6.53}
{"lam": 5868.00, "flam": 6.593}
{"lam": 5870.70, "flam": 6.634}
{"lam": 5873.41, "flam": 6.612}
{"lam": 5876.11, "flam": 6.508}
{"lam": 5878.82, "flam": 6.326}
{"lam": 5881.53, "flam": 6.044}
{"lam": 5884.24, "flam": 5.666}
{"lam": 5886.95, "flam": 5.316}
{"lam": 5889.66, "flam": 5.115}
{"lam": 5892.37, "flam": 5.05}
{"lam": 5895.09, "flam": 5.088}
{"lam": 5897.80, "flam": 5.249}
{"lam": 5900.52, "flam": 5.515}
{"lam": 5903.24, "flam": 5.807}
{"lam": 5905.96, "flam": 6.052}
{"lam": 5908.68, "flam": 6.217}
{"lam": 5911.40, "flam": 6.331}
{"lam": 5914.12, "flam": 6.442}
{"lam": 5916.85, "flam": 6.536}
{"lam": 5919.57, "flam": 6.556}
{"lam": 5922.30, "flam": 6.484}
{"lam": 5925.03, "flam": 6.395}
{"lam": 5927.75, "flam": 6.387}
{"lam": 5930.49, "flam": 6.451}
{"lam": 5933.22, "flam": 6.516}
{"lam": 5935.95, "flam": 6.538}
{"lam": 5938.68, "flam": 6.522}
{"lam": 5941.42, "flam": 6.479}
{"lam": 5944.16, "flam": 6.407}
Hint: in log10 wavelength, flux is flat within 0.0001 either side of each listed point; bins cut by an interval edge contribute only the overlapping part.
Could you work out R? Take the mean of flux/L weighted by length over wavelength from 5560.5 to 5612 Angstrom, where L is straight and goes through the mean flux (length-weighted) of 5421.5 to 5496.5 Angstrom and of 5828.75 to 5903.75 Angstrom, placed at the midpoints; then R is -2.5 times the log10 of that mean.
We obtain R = 0.02 mag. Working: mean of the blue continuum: 6.3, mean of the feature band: 6.19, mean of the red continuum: 6.27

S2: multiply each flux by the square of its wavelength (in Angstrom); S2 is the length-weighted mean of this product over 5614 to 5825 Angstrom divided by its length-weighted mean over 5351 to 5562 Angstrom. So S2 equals 1.13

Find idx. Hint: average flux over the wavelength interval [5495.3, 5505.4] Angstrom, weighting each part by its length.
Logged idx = 6.26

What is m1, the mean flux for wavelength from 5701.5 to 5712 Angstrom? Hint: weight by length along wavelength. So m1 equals 6.11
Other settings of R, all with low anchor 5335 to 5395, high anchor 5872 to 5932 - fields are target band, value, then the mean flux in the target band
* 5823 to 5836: -0.133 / 6.84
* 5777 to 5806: -0.064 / 6.44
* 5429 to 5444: -0.019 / 6.39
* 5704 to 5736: -0.057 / 6.44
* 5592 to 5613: 0.018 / 6.08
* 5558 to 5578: -0.023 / 6.33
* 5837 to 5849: -0.121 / 6.76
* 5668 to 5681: -0.075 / 6.58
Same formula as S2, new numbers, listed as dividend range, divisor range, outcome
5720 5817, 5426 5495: 1.16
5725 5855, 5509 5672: 1.14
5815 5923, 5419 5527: 1.16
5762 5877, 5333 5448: 1.23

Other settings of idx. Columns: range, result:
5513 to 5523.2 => 6.22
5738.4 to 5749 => 6.66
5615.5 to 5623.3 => 6.17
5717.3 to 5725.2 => 6.65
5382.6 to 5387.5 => 6.32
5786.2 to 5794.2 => 6.33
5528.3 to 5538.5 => 6.26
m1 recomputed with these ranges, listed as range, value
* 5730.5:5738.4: 6.65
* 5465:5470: 6.35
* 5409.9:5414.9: 6.28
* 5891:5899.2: 5.13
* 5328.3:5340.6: 6.03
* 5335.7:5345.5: 6.17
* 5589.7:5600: 6.02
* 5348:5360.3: 6.47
